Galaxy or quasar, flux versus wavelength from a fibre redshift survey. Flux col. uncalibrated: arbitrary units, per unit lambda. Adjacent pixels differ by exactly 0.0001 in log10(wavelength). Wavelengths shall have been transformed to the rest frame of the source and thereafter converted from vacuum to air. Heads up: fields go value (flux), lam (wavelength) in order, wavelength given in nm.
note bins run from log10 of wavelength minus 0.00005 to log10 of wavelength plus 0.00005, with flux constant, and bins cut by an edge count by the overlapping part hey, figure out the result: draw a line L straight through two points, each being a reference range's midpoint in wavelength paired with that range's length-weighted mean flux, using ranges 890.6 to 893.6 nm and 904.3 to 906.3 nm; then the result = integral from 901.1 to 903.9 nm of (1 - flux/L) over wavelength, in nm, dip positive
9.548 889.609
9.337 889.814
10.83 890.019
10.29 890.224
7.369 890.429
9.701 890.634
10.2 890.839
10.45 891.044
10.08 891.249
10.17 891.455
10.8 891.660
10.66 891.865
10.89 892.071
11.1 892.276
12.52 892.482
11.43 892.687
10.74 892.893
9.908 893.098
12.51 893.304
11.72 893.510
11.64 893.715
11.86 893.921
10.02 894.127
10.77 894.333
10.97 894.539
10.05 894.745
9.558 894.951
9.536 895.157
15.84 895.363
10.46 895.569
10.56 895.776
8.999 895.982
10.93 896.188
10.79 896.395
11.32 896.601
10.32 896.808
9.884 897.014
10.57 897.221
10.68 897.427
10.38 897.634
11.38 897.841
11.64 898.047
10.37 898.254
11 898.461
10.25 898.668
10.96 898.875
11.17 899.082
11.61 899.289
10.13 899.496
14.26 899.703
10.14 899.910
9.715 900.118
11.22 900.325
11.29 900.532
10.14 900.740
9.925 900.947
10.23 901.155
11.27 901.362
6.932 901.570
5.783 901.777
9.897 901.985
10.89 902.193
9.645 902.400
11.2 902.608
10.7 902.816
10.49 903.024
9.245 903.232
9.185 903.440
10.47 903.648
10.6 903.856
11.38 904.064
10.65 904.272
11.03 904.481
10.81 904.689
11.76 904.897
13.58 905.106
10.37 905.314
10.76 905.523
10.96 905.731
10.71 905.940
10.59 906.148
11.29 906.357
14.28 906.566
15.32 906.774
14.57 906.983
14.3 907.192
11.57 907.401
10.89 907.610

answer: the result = 0.35 nm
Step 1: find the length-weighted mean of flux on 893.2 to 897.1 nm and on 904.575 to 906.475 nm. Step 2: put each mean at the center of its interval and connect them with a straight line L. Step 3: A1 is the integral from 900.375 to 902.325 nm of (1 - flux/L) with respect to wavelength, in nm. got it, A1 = 0.26 nm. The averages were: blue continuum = 10.9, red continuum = 11.2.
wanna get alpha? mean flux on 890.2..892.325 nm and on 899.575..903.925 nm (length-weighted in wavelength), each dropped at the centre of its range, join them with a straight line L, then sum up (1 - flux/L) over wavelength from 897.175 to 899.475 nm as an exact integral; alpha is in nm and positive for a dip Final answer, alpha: -0.17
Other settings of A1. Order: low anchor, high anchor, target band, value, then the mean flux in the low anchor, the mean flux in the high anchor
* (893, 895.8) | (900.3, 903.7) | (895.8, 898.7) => 0.01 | 11.1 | 9.87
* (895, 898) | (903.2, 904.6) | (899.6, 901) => -0.05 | 10.8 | 10.4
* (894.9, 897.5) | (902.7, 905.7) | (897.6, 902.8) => 0.15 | 10.8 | 10.8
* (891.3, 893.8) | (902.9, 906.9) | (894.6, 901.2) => 0.23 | 11.1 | 11.3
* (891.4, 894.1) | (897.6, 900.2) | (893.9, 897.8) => 0.15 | 11.2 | 11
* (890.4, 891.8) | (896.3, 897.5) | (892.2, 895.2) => -0.21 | 9.98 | 10.6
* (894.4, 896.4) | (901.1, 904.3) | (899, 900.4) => -0.13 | 10.8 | 9.89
